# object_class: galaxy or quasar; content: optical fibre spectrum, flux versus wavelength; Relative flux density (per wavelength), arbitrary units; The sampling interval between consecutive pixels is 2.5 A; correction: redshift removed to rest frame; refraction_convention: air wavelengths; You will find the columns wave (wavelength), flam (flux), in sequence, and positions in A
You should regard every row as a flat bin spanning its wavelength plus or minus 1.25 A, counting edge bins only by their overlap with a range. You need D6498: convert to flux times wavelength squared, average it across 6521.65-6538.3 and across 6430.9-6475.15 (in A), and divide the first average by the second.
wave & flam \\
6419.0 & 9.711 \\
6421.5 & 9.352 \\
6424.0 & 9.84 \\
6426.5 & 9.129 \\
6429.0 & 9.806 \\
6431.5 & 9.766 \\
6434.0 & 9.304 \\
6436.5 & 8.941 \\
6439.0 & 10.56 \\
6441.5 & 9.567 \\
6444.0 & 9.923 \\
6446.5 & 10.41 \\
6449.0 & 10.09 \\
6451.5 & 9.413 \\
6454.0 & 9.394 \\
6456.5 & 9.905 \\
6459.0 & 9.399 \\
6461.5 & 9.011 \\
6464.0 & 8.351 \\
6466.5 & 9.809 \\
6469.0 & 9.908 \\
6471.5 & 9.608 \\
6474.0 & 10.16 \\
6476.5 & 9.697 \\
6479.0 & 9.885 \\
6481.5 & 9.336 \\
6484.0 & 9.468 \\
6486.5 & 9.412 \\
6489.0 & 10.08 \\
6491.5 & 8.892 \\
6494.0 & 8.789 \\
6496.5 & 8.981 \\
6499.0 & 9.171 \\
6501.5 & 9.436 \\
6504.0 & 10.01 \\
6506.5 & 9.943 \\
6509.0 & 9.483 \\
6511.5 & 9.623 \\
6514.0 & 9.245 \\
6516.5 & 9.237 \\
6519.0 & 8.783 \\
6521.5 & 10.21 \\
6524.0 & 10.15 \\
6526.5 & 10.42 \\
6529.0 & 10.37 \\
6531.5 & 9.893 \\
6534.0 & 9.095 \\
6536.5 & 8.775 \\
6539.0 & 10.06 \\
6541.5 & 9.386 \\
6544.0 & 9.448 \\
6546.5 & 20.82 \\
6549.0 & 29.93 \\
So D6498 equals 1.04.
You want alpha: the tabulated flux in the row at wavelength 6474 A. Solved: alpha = 10.16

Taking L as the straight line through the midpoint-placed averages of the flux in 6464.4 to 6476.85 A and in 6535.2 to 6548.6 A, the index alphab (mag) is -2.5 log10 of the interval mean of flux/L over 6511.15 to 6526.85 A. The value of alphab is 0.226 mag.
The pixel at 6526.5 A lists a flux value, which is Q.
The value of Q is 10.42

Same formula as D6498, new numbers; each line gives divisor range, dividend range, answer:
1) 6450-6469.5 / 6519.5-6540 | 1.07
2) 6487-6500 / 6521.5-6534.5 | 1.11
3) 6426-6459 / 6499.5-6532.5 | 1.03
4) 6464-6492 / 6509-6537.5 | 1.01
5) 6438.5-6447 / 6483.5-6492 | 0.96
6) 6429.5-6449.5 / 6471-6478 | 1.01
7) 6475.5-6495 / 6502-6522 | 1.02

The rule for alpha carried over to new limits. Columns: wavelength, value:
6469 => 9.908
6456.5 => 9.905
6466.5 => 9.809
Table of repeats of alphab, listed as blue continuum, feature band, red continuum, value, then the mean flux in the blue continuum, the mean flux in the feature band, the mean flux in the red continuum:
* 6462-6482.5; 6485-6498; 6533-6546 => 0.05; 9.58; 9.23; 10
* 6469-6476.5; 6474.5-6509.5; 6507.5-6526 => 0.03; 9.86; 9.48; 9.57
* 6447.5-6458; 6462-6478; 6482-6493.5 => 0.00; 9.71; 9.57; 9.41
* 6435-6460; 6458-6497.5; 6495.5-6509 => 0.02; 9.76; 9.43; 9.52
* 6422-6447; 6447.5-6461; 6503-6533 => 0.01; 9.69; 9.62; 9.77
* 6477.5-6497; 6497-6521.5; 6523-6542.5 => 0.01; 9.37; 9.46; 9.77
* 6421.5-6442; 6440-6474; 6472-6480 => 0.02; 9.6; 9.63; 9.89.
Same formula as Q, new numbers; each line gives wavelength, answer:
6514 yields 9.245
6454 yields 9.394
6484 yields 9.468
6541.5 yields 9.386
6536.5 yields 8.775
